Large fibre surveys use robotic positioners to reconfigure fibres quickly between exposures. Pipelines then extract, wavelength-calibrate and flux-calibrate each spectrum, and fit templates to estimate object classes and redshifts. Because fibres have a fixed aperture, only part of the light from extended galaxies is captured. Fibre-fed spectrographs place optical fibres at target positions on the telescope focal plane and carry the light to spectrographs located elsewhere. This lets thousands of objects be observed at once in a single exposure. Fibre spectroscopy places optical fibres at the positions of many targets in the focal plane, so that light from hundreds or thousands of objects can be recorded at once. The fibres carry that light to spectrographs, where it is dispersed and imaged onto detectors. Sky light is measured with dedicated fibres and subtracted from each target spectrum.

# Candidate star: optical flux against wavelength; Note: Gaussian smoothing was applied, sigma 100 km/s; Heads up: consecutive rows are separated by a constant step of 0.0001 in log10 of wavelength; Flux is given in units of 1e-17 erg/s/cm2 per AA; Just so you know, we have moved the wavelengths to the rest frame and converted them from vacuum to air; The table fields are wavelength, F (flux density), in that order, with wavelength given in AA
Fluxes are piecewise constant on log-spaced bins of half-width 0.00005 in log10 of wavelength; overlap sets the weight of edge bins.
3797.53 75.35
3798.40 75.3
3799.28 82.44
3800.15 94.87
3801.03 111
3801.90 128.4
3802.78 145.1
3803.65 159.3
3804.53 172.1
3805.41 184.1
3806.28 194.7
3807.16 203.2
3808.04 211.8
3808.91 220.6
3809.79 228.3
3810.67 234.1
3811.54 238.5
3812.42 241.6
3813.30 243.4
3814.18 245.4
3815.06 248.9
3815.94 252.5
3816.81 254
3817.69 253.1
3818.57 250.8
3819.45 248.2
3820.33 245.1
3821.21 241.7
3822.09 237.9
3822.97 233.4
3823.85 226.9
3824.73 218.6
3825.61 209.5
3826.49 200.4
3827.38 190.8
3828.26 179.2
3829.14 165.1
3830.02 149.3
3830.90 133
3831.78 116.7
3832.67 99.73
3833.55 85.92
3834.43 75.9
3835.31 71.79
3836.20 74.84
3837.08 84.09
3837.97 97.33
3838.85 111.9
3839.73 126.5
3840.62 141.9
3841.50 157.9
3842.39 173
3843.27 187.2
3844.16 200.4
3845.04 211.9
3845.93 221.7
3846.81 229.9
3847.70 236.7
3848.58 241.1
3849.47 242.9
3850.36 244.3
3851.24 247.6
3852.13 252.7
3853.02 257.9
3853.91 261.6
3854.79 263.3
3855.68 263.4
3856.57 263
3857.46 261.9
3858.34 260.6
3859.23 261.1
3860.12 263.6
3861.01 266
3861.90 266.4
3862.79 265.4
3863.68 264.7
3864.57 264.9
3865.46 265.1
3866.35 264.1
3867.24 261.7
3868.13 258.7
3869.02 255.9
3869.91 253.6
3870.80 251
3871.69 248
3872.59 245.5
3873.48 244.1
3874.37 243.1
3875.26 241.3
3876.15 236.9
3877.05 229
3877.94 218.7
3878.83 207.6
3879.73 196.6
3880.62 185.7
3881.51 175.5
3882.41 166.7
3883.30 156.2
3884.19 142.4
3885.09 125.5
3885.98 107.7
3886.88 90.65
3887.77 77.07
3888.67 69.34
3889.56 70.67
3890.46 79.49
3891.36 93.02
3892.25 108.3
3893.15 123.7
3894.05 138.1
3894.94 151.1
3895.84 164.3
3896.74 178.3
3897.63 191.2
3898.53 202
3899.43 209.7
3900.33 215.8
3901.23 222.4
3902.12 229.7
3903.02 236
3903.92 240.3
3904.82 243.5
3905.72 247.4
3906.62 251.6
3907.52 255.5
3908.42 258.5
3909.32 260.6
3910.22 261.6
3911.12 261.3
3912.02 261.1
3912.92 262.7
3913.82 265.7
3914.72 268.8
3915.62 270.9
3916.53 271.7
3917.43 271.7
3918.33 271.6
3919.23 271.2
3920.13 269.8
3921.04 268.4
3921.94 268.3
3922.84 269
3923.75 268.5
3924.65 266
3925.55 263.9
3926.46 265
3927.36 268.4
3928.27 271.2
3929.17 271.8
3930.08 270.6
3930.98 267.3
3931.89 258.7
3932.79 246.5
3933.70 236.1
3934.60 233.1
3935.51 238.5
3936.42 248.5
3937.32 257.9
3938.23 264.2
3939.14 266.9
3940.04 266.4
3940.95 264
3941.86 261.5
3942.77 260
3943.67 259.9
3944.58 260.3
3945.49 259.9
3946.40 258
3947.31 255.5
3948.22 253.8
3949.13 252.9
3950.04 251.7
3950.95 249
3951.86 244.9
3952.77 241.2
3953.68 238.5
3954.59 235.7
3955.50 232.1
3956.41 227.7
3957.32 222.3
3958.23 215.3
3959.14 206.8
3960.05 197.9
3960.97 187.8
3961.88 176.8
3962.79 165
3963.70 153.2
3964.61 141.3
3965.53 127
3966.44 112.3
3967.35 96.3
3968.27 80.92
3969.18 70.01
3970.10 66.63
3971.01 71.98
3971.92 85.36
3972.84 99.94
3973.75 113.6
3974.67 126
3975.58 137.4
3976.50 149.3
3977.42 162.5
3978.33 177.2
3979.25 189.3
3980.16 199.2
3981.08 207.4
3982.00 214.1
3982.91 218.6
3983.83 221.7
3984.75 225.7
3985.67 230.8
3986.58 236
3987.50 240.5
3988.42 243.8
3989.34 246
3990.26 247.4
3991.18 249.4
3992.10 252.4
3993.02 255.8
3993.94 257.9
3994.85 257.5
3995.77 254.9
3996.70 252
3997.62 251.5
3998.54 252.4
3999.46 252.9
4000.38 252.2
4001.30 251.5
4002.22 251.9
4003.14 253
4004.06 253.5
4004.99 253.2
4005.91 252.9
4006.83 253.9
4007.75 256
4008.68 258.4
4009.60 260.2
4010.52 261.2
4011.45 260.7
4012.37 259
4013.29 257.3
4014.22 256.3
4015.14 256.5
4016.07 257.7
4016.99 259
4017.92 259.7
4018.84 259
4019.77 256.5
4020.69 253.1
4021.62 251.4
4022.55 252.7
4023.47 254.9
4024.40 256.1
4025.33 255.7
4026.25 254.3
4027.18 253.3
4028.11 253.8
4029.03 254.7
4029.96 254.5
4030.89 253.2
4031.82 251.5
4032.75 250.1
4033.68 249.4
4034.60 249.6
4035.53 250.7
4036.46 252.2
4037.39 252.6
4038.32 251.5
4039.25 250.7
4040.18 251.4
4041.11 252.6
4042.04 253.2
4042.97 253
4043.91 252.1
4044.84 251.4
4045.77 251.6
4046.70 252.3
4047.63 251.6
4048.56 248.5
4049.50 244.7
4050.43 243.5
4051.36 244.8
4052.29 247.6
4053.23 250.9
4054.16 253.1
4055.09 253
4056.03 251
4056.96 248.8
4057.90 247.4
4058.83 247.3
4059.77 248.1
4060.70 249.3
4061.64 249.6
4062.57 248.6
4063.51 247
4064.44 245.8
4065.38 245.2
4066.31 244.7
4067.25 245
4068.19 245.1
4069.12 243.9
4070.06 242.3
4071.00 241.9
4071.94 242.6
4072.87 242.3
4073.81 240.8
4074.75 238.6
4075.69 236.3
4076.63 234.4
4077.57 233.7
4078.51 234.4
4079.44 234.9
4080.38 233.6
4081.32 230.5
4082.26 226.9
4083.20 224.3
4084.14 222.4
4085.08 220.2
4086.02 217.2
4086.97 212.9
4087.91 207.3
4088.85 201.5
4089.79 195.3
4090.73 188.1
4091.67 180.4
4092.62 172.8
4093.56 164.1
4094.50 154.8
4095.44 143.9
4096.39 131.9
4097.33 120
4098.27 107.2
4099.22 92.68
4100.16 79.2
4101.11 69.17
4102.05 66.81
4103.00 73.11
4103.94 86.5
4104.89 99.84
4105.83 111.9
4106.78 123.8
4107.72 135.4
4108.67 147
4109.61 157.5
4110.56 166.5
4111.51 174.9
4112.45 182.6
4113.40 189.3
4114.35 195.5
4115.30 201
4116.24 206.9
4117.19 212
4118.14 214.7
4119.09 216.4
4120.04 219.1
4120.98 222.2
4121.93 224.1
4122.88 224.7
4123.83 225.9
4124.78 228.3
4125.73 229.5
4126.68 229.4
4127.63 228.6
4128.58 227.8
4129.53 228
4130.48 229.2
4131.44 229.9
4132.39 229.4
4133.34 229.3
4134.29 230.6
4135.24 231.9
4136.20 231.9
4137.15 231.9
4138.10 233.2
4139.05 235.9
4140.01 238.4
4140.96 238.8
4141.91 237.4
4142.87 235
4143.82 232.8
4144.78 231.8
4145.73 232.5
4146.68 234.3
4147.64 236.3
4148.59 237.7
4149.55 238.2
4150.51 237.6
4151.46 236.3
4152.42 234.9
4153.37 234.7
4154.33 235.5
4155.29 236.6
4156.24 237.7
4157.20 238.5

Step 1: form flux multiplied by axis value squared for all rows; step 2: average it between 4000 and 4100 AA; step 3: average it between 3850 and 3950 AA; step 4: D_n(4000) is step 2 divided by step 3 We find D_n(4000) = 1.10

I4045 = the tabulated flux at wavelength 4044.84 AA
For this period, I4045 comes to 251.4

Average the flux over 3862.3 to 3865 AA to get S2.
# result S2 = 265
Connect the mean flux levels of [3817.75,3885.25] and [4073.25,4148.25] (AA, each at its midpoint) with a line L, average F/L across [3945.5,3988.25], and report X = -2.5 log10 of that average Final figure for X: 0.10 mag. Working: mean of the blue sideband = 209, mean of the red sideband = 197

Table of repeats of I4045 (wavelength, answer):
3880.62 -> 185.7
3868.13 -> 258.7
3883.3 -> 156.2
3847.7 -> 236.7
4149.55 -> 238.2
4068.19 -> 245.1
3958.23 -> 215.3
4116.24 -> 206.9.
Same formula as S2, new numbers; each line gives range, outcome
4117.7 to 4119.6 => 215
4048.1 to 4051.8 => 245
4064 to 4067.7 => 245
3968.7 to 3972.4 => 73.7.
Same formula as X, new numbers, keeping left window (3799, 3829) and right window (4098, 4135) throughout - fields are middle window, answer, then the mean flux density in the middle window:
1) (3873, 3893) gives 0.27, 157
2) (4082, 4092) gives -0.15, 209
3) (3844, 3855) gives -0.18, 240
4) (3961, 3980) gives 0.45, 128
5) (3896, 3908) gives -0.13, 224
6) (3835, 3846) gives 0.40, 141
